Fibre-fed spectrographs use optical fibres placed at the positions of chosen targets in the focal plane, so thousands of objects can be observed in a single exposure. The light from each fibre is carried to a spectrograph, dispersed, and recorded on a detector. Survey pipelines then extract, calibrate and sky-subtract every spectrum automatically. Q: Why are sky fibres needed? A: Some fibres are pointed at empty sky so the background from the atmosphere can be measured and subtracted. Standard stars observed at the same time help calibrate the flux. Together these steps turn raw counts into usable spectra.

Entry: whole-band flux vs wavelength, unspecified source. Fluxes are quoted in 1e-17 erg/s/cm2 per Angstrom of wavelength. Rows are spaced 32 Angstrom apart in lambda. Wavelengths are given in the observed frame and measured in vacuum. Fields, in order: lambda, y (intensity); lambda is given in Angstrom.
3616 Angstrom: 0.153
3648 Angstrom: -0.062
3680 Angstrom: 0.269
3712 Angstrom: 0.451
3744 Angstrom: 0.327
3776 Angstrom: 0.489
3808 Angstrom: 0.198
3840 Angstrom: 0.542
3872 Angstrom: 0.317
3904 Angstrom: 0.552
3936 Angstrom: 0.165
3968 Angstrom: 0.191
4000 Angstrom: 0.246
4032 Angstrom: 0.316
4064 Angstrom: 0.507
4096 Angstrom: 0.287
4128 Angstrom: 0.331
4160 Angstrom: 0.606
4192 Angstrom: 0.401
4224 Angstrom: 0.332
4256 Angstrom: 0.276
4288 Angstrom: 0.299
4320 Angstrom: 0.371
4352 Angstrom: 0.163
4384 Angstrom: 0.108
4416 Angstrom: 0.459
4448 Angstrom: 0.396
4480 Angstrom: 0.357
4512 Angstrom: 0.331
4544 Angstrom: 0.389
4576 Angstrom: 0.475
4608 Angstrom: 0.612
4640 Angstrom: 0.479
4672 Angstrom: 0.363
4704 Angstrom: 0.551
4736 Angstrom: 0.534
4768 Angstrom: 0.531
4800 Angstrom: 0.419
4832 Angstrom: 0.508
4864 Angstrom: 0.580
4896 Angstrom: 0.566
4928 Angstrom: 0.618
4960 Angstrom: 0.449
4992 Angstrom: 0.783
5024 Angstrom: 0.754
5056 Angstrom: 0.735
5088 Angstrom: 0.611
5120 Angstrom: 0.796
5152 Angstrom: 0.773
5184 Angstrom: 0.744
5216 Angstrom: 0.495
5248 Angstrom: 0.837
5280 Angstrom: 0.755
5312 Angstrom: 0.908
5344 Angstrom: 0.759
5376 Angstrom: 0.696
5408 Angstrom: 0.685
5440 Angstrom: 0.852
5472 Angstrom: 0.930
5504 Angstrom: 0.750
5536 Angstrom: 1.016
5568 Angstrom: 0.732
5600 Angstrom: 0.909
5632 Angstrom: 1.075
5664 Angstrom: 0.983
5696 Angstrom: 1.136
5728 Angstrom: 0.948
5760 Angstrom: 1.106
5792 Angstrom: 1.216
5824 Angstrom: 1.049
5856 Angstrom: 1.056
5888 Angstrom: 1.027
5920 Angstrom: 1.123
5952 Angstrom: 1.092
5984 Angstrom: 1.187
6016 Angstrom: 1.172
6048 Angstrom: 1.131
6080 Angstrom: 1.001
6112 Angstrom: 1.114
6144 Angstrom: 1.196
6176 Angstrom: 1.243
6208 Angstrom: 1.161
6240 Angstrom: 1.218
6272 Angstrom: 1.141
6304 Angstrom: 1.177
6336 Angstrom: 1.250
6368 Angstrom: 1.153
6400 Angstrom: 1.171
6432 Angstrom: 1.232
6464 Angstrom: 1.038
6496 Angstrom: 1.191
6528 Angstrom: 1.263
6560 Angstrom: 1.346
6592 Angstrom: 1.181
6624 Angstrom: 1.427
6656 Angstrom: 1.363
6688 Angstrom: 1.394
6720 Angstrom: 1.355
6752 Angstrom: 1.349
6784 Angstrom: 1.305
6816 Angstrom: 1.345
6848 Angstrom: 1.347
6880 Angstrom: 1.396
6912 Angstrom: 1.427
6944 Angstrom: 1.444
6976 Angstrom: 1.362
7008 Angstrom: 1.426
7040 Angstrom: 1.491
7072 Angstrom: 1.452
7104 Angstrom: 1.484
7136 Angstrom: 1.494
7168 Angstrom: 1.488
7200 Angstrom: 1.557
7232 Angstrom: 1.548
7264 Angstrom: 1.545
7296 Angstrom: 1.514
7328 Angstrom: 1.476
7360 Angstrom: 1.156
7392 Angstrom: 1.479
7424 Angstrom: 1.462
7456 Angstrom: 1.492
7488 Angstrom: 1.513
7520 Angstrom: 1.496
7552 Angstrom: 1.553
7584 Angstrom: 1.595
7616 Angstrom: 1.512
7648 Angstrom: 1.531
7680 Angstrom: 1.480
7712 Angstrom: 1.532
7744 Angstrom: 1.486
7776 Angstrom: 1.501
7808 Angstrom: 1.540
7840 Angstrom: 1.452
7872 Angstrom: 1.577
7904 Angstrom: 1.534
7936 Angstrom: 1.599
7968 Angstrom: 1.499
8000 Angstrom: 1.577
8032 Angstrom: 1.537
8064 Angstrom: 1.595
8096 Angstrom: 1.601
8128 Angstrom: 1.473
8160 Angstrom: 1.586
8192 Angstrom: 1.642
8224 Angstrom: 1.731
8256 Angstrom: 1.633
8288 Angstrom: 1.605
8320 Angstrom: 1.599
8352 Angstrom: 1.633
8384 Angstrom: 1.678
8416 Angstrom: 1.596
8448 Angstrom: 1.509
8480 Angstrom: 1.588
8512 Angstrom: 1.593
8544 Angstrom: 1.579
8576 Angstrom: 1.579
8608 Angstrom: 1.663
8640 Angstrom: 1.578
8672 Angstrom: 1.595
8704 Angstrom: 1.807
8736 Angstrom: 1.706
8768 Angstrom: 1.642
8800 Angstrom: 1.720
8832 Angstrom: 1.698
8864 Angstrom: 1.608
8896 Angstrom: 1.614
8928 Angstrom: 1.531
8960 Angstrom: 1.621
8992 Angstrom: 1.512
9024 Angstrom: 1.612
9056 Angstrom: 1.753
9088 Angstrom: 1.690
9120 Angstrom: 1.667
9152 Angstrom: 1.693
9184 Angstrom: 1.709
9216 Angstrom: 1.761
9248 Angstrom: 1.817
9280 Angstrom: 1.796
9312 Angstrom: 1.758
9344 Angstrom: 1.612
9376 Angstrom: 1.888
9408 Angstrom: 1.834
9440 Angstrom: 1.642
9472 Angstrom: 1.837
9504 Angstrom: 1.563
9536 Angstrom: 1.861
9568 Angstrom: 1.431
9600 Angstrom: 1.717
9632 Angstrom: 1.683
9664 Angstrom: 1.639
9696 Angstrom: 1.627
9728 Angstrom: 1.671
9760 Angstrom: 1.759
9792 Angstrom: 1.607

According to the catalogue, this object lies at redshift 0.25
